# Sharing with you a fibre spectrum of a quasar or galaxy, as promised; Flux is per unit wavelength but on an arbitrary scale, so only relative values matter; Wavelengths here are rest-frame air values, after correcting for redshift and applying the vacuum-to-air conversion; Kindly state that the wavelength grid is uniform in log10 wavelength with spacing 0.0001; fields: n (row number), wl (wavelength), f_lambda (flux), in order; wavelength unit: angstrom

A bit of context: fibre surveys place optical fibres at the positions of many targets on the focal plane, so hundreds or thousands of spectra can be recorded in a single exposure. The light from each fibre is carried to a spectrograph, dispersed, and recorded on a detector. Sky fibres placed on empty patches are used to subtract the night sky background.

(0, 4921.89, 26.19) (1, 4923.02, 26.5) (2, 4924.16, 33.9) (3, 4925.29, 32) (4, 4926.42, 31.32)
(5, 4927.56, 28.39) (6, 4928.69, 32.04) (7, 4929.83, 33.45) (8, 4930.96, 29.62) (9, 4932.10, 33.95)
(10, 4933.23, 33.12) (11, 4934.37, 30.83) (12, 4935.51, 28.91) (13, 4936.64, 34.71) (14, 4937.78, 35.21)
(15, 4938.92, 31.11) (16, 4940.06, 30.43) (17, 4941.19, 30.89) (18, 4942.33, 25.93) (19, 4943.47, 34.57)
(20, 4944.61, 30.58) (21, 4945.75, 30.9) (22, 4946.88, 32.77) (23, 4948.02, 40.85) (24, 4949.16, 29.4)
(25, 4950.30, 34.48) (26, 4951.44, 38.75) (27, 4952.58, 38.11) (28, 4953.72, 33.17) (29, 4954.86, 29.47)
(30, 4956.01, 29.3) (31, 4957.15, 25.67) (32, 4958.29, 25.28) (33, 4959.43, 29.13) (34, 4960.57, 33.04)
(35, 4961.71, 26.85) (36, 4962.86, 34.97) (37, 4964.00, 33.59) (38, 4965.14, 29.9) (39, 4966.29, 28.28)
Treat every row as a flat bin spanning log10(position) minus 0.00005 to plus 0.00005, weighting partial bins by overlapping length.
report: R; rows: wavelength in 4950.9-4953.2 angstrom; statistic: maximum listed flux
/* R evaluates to 38.75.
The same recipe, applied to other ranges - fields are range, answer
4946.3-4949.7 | 40.85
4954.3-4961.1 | 33.04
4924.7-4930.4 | 33.45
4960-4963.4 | 34.97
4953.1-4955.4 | 33.17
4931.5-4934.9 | 33.95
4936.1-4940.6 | 35.21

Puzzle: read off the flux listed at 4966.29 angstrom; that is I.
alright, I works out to 28.28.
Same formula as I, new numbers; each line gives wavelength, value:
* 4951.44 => 38.75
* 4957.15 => 25.67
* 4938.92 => 31.11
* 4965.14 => 29.9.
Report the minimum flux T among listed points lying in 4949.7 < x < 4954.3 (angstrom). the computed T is 33.17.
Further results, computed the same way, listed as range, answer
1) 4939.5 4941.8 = 30.43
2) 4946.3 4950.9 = 29.4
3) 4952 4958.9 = 25.28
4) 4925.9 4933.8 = 28.39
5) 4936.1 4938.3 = 34.71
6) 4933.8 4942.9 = 25.93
